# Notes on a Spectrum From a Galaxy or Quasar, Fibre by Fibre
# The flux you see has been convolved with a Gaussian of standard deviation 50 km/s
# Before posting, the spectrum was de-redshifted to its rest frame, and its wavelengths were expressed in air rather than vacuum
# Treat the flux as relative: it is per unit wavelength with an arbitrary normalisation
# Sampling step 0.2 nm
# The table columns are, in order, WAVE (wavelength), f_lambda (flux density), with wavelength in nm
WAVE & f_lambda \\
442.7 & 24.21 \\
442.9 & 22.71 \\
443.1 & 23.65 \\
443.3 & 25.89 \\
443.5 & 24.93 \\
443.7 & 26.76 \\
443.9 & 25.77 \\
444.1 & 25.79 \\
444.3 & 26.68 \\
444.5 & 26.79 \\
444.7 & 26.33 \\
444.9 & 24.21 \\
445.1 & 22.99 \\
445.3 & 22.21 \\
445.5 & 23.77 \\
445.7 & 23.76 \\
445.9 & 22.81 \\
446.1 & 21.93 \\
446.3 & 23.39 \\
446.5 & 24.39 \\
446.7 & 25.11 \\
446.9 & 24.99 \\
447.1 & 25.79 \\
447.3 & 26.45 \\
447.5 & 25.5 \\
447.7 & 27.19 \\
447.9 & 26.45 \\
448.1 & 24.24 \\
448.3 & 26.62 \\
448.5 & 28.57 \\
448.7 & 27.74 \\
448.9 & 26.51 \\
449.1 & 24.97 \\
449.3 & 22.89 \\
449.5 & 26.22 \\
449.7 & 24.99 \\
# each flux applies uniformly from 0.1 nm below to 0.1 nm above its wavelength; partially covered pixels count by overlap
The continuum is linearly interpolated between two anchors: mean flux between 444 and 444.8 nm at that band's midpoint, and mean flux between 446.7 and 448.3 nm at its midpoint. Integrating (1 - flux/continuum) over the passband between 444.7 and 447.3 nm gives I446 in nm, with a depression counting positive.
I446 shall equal 0.21 nm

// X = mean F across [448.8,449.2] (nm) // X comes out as 25.7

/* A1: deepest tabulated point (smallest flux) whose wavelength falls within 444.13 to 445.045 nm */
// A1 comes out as 24.21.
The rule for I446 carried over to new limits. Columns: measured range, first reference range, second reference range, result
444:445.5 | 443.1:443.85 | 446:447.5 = 0.017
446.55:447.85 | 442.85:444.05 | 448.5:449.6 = -0.008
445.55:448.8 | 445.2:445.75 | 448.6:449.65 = -0.124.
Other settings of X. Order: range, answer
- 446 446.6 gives 23.2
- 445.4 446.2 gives 23.1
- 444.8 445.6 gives 23.3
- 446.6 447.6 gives 25.6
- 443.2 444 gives 25.8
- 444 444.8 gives 26.4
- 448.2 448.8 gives 27.6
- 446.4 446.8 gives 24.8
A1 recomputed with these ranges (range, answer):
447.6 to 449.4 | 22.89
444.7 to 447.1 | 21.93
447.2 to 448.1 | 24.24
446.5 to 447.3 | 24.39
